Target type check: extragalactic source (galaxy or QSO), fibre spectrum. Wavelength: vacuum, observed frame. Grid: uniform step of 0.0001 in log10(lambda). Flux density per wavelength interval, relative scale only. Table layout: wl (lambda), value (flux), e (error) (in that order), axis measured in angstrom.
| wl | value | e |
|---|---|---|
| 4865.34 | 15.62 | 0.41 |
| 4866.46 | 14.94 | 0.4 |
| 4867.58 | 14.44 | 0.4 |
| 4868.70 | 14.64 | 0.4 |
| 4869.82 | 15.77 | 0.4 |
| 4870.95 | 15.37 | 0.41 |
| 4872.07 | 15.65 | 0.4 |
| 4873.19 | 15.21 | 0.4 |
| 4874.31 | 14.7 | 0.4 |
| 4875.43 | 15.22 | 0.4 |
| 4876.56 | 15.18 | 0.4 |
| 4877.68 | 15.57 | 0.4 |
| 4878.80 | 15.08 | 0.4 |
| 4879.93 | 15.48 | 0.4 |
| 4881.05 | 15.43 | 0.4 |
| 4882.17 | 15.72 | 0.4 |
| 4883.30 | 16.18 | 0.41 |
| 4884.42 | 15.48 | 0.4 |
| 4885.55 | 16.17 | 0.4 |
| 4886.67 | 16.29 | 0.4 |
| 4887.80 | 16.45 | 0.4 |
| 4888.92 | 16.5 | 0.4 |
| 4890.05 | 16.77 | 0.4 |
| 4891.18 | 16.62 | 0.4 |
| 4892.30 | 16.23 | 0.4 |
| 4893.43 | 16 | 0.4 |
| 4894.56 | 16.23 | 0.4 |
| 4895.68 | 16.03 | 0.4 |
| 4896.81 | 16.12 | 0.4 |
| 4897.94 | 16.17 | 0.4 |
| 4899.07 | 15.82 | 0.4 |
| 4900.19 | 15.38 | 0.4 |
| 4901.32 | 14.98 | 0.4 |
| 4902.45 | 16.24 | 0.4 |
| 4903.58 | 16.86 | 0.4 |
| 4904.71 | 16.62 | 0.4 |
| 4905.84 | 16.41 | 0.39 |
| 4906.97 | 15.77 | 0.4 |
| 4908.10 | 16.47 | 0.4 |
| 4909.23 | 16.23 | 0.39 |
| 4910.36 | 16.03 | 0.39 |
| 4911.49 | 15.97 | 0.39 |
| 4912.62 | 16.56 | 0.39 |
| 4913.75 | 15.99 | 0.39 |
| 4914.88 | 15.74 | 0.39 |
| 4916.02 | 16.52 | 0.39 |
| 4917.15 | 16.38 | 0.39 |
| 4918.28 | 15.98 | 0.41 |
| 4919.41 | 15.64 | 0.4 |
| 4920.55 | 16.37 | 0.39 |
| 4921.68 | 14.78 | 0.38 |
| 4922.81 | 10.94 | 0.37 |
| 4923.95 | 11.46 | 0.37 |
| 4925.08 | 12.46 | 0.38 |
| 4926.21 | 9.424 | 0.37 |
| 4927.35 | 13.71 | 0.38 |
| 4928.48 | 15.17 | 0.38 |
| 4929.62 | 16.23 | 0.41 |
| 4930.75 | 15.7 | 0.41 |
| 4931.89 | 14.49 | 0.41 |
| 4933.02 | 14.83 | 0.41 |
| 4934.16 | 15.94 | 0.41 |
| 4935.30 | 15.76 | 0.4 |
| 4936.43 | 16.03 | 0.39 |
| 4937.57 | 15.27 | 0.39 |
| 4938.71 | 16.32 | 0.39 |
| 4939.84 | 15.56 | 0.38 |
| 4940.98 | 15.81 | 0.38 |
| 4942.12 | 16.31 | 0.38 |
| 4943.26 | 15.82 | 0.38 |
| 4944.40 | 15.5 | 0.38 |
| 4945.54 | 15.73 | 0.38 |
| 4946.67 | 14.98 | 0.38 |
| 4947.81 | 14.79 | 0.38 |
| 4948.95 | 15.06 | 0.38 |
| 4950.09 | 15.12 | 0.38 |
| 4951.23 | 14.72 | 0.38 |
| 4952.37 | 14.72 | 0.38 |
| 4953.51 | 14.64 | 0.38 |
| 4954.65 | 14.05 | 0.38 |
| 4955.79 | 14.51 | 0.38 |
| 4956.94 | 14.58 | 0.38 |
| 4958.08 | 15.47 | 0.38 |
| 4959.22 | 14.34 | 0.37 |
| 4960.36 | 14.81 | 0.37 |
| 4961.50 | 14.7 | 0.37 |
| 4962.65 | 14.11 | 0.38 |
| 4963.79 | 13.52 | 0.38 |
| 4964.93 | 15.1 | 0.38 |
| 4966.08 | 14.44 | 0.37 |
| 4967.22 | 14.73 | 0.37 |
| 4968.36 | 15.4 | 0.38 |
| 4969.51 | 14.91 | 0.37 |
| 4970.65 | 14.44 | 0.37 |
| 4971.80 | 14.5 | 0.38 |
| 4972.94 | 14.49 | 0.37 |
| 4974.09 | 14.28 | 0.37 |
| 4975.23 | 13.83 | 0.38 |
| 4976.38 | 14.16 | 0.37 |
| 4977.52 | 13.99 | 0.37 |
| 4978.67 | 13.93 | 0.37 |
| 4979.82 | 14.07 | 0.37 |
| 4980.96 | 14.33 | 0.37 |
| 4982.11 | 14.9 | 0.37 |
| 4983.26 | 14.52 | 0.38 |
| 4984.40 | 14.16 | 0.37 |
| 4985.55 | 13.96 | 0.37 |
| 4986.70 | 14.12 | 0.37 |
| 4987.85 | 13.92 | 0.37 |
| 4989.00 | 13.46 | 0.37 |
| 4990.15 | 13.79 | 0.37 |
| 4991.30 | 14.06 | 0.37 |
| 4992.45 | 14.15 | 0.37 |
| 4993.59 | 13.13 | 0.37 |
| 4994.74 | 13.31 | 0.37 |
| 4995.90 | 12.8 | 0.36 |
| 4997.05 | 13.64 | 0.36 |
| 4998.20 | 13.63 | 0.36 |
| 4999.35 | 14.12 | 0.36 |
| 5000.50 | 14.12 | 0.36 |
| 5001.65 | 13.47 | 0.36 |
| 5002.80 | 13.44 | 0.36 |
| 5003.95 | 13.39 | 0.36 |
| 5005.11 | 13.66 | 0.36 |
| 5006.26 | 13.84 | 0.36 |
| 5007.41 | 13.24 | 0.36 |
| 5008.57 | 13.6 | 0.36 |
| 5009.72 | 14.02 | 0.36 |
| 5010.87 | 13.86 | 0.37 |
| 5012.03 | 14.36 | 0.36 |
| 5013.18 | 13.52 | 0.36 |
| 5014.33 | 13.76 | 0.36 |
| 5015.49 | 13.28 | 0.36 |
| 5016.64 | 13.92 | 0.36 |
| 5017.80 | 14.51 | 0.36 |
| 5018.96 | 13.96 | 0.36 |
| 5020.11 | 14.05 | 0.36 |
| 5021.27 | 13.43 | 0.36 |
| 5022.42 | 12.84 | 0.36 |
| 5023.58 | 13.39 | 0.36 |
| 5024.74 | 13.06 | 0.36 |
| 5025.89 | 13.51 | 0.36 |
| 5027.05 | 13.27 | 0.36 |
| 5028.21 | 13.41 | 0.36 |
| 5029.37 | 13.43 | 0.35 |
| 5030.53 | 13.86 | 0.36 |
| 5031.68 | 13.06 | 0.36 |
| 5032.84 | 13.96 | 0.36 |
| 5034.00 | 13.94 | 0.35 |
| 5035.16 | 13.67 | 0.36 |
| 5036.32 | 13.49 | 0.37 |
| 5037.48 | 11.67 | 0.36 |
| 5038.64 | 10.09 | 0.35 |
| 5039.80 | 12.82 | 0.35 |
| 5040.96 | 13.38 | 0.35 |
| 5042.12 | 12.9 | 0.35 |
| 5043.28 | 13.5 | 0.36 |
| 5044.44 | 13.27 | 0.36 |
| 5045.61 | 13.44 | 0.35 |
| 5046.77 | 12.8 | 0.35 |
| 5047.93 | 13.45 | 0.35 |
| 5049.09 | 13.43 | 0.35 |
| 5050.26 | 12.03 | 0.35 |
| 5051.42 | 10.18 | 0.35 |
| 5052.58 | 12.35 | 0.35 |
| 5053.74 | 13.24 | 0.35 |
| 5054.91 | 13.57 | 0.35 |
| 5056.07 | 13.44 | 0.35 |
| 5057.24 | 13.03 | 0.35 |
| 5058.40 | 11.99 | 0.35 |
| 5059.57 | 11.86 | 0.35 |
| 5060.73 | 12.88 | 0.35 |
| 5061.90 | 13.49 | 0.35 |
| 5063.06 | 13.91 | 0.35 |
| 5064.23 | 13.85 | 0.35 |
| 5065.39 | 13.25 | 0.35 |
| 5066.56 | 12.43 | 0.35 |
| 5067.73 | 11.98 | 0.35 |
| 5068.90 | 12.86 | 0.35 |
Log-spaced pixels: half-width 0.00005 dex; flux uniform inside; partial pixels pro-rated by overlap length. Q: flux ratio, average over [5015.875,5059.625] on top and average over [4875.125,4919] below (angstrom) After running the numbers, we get 0.82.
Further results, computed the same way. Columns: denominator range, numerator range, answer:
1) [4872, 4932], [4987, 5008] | 0.88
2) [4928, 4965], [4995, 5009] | 0.90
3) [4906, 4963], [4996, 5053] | 0.88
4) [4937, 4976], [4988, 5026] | 0.92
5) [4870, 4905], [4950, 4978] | 0.92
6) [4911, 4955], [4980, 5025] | 0.92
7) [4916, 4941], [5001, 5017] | 0.93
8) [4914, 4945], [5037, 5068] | 0.85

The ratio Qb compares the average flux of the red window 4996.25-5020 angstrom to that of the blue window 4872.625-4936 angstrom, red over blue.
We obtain 0.9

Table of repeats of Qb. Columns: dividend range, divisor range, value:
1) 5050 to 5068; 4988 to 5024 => 0.93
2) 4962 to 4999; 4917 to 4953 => 0.95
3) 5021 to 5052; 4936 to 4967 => 0.87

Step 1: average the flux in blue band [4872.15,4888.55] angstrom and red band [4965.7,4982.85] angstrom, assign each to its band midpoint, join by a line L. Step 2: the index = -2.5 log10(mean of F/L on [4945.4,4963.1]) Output -0.01 mag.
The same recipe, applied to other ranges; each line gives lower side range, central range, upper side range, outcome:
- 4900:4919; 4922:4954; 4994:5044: 0.049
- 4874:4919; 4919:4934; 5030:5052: 0.102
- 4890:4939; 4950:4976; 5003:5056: -0.003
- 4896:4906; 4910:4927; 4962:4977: 0.072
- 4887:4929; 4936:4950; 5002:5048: -0.051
